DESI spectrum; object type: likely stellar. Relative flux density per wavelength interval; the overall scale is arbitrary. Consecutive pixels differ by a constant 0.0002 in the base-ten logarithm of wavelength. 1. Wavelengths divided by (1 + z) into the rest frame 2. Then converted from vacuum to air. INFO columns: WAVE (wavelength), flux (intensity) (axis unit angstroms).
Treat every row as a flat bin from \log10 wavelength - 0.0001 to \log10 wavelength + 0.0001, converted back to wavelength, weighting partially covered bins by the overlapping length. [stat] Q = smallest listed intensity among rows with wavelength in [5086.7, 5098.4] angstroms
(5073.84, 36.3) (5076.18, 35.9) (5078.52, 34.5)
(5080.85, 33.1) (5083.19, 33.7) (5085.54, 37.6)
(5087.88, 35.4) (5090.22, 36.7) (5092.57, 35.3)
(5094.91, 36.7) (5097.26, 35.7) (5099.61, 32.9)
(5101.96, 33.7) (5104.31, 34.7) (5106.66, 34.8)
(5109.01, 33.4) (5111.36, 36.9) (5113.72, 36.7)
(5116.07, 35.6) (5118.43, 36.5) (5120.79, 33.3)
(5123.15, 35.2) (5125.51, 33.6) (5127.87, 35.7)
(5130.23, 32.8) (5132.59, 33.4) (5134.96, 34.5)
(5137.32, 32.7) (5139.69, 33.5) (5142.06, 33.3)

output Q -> 35.3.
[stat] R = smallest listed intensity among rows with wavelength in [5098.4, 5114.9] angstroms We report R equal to 32.9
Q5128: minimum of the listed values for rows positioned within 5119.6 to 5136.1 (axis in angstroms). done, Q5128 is 32.8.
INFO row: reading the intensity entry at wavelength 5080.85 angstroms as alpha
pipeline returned 33.1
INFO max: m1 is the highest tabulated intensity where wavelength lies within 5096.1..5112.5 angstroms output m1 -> 36.9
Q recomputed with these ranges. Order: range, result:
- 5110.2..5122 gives 33.3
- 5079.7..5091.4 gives 33.1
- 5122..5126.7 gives 33.6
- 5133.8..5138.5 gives 32.7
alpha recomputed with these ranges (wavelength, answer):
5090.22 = 36.7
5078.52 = 34.5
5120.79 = 33.3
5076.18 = 35.9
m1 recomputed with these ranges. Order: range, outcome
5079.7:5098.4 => 37.6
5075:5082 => 35.9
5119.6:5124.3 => 35.2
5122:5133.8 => 35.7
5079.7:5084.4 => 33.7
